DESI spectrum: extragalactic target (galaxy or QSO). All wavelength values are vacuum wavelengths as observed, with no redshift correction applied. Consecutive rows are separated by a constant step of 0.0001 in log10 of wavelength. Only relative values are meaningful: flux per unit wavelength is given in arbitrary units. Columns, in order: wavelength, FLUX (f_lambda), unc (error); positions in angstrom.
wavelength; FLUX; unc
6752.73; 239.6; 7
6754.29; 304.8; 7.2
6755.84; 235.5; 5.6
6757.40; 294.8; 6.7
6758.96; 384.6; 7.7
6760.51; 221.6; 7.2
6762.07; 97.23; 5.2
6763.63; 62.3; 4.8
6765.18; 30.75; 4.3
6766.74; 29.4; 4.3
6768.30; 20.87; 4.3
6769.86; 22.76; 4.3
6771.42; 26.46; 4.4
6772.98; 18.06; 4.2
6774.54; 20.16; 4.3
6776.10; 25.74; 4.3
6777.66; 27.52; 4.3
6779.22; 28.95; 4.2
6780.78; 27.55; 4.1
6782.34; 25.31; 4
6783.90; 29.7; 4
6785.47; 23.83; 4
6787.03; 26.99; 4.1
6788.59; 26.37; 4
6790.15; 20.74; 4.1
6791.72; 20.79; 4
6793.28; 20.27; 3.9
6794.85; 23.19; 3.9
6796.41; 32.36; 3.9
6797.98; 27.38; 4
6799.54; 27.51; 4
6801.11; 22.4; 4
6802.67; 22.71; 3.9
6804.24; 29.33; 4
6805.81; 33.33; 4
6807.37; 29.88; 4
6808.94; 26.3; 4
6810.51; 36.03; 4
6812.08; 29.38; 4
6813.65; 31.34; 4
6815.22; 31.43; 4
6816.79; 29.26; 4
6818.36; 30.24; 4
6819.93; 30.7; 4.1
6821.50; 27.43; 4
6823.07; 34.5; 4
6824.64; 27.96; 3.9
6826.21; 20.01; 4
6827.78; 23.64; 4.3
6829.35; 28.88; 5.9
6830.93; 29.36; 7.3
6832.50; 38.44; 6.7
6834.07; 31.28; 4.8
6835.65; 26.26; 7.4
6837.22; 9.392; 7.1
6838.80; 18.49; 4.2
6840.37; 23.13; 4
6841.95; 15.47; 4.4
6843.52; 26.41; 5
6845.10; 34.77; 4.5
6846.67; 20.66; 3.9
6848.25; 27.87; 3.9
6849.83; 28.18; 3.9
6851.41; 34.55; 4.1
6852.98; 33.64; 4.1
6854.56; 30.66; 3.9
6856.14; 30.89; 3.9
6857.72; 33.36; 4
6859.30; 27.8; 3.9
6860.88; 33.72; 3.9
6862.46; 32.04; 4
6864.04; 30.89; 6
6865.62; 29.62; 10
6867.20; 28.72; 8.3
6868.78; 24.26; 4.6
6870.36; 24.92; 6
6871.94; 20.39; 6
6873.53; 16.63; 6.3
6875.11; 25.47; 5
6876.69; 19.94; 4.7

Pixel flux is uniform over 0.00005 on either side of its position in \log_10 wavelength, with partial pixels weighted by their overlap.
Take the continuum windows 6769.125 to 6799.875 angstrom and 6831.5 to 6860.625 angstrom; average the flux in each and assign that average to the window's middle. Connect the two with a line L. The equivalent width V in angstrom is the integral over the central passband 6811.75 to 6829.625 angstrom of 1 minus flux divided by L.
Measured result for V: -1.5 angstrom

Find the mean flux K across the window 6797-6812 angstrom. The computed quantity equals 28.4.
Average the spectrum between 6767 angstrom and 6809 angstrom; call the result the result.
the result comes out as 25.5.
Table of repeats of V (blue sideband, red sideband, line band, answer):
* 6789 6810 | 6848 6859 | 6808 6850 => 2.1 angstrom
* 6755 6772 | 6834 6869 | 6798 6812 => 9.1 angstrom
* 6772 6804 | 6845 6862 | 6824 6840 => 1.8 angstrom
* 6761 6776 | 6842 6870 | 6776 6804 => 8.7 angstrom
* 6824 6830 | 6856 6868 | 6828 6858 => 0.4 angstrom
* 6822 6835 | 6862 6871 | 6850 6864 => -1.6 angstrom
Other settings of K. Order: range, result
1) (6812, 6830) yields 28.7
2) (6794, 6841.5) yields 27.6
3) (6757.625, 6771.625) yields 110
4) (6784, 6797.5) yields 24.6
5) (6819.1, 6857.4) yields 27.3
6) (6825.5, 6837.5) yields 26.6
